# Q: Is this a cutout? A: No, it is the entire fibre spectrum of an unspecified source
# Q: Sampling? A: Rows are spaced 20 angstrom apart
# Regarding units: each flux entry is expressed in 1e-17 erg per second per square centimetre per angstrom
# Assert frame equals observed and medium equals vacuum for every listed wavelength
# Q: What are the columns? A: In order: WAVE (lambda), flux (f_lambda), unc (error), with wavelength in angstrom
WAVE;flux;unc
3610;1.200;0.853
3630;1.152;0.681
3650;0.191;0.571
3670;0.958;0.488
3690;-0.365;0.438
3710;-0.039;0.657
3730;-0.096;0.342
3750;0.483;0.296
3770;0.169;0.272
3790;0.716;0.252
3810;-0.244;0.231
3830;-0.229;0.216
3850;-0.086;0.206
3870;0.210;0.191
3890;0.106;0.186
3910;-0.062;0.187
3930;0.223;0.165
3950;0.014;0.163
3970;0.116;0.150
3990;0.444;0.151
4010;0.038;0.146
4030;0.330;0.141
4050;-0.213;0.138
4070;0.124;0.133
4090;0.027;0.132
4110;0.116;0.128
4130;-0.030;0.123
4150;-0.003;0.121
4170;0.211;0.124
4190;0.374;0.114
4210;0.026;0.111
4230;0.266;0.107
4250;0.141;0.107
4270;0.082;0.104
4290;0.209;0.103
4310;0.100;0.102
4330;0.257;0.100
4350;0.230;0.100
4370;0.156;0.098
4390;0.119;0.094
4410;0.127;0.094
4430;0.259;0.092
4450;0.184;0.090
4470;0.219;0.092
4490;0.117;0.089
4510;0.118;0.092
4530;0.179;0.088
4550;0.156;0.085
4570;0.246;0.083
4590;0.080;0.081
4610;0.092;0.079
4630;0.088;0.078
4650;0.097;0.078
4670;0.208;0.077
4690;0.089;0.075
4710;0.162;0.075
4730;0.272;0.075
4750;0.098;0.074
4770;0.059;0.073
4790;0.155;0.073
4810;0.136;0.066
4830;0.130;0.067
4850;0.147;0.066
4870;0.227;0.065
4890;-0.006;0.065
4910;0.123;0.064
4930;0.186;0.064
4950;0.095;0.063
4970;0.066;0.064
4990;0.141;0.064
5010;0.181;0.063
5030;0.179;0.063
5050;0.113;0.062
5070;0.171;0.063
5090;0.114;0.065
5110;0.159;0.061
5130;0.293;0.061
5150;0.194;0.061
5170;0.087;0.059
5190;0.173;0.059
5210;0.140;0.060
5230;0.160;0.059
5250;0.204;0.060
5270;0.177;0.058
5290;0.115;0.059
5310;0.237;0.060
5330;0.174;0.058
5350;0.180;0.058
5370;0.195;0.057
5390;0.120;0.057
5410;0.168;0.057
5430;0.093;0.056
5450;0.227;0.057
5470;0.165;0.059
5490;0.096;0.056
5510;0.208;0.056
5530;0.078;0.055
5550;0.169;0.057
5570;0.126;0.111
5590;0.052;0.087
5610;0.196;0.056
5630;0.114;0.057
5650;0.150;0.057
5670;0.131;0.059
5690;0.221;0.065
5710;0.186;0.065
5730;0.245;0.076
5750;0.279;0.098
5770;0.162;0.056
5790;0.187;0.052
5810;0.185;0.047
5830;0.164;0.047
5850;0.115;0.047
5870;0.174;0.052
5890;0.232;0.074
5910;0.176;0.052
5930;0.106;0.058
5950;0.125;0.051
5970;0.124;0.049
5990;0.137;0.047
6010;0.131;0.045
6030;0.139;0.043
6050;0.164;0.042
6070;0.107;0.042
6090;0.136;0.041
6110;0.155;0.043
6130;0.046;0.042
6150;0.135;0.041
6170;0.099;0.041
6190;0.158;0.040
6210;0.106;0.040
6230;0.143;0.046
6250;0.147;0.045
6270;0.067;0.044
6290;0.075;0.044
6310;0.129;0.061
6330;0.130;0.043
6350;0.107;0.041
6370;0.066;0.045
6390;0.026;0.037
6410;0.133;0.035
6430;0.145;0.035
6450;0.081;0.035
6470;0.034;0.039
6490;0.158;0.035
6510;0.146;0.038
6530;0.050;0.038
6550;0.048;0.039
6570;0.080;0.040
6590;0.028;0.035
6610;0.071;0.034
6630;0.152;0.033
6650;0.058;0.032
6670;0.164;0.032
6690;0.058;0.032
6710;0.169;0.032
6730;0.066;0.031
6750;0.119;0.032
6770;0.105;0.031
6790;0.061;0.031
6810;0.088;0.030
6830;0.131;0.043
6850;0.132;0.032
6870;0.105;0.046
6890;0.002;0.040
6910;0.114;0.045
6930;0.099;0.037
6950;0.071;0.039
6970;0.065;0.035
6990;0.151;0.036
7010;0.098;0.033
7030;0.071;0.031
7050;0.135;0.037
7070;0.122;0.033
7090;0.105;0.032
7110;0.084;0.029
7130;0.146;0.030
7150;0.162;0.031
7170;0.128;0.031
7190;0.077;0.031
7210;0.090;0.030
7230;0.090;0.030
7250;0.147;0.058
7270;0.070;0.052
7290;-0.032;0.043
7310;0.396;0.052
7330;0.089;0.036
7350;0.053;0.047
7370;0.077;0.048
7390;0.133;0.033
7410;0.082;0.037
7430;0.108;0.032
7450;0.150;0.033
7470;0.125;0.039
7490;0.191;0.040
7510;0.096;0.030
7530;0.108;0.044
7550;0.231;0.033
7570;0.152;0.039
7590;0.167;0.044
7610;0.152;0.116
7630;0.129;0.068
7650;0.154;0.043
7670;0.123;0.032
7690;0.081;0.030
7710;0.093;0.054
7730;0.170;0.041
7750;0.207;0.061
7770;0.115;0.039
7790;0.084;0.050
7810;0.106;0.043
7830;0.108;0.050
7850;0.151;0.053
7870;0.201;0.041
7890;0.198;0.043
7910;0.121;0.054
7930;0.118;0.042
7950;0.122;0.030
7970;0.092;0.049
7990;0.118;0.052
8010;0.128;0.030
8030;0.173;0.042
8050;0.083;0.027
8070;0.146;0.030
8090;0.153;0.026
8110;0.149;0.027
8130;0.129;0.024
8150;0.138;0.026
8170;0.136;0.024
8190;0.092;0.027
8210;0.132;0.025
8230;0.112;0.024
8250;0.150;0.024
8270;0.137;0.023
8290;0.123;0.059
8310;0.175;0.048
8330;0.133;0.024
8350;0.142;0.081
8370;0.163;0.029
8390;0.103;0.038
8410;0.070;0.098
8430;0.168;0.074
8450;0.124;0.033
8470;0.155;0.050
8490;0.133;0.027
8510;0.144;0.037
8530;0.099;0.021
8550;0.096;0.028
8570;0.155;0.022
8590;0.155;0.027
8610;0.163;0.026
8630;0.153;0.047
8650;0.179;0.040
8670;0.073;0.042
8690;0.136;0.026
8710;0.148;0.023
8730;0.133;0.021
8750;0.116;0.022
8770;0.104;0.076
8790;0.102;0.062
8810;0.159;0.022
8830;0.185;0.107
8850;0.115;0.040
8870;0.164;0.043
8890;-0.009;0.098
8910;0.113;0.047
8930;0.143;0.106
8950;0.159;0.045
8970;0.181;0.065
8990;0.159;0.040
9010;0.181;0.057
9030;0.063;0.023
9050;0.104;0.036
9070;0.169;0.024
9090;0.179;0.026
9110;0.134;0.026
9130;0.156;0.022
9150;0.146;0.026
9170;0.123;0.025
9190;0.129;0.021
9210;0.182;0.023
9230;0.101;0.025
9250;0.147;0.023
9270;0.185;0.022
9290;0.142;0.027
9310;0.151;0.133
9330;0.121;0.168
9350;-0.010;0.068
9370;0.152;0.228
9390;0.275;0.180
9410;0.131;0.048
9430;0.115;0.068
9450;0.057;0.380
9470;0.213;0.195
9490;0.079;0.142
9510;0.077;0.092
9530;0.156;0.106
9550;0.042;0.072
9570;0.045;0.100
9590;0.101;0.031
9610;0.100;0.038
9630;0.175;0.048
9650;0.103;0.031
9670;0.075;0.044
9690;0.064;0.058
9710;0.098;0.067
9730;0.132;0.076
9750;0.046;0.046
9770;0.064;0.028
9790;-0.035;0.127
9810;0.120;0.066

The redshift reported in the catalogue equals 0.962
